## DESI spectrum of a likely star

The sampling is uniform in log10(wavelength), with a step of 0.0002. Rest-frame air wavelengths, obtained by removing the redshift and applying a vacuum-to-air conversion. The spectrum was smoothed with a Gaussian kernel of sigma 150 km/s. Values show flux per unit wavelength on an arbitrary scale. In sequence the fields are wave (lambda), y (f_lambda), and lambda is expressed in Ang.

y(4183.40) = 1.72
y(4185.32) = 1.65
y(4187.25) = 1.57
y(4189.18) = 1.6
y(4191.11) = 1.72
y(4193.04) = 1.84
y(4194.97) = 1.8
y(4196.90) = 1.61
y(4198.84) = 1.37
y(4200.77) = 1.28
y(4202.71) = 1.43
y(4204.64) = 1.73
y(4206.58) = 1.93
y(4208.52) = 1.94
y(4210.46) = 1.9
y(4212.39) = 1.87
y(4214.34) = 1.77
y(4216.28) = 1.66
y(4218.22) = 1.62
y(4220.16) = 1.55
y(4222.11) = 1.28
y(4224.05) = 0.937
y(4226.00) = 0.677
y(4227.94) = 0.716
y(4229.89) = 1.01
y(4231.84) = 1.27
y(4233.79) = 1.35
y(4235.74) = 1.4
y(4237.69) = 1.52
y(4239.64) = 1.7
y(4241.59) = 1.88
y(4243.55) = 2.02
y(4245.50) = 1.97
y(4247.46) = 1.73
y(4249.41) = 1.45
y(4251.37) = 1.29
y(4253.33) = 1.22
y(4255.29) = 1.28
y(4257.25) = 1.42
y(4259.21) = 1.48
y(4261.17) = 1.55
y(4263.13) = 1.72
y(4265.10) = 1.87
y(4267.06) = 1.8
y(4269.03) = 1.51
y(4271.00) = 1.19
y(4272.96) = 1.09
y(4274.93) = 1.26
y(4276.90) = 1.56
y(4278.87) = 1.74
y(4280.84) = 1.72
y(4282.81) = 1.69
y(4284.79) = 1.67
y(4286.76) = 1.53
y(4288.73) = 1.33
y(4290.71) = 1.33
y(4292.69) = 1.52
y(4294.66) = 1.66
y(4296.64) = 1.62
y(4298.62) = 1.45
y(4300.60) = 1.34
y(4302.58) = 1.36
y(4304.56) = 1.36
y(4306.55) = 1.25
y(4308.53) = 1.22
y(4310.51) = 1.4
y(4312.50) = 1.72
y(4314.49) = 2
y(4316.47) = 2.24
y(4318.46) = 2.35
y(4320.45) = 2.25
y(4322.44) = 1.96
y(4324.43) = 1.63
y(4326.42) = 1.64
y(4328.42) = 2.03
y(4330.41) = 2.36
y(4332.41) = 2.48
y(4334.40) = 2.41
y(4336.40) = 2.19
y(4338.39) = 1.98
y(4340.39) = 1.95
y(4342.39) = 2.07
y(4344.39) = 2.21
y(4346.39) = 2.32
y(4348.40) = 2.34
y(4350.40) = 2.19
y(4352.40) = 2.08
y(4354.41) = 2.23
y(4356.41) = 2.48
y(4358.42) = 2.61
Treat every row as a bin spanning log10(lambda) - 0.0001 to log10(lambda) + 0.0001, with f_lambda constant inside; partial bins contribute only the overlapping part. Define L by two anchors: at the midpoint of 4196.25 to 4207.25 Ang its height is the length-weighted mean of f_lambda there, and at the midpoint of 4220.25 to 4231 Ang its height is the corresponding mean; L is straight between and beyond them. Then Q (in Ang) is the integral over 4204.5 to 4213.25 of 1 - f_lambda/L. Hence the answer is -3.3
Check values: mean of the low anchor 1.55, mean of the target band 1.89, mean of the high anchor 0.979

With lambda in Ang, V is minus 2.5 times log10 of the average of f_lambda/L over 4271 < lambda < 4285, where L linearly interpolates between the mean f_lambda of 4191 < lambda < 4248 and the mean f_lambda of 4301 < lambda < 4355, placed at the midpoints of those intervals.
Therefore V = 0.18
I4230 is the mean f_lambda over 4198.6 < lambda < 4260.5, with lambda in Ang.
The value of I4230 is 1.49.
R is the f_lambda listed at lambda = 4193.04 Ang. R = 1.84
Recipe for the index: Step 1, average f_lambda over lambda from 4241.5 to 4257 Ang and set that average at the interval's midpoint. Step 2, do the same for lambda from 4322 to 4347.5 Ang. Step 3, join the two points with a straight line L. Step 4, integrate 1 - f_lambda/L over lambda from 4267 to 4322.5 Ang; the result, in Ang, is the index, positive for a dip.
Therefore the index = 8.32 Ang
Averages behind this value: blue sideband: 1.58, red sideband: 2.1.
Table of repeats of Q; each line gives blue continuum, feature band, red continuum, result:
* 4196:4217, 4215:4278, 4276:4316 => 6.78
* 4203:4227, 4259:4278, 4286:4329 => 1.24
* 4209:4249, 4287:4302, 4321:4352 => 3.29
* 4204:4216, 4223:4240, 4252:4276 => 5.28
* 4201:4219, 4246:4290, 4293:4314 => 1.51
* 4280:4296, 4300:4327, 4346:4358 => 2.27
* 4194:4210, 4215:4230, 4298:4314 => 3.72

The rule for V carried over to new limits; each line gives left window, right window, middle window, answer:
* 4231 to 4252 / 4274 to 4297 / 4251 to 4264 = 0.11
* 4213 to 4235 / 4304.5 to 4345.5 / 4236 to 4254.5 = -0.16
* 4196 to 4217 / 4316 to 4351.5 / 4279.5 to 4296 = 0.25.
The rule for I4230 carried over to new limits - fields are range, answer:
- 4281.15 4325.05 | 1.63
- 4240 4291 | 1.55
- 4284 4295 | 1.5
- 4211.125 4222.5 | 1.65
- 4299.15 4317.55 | 1.55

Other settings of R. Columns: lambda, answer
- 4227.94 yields 0.716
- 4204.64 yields 1.73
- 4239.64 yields 1.7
